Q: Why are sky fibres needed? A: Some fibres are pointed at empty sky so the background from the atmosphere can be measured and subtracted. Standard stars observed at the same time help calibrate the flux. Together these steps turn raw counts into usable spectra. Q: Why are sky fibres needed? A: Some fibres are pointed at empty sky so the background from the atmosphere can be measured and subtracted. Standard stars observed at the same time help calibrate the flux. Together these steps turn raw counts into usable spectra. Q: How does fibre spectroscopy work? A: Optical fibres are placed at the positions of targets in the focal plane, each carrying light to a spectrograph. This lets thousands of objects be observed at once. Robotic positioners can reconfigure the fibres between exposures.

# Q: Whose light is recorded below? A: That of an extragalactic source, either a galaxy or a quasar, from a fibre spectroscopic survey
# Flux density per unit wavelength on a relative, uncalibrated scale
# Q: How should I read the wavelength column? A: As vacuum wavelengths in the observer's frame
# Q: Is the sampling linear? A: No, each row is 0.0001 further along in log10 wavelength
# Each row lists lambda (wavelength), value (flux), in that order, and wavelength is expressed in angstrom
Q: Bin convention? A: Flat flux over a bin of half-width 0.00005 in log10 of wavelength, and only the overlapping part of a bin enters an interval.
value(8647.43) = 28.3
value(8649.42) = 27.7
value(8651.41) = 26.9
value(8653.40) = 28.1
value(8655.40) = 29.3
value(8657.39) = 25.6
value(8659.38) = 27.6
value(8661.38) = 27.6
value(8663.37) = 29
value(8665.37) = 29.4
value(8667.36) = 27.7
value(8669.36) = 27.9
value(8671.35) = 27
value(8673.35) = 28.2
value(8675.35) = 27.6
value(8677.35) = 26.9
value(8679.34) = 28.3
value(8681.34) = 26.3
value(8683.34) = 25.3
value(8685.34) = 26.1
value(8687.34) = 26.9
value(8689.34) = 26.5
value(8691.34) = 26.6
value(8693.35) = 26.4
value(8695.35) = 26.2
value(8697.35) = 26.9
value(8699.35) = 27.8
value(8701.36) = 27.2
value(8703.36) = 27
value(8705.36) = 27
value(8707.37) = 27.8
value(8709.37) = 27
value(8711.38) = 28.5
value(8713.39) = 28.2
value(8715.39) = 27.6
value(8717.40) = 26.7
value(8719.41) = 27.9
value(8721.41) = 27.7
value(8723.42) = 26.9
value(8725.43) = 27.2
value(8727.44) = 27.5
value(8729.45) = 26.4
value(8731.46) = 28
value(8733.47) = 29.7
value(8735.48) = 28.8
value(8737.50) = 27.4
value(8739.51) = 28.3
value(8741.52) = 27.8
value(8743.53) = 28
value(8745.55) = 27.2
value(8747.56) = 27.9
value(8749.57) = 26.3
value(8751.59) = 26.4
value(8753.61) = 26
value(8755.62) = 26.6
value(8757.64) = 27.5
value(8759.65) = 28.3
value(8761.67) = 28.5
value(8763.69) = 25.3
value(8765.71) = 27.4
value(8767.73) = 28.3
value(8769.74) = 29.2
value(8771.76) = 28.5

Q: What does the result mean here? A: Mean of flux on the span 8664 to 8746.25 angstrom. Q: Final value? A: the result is 27.4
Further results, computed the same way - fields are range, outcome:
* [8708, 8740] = 27.7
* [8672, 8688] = 26.9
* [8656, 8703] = 27.2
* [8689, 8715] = 27.2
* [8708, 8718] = 27.6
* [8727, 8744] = 28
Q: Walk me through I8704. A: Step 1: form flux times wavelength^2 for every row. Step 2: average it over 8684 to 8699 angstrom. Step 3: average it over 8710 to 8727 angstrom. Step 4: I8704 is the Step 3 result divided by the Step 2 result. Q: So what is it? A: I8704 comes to 1.0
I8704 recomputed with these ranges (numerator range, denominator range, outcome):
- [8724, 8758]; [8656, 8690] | 1.02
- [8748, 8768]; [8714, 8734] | 0.99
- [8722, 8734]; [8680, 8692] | 1.06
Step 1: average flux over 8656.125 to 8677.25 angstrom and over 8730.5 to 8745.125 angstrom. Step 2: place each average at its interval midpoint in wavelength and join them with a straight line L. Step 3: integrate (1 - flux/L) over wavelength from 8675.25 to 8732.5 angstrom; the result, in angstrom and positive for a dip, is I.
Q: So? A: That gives 1.8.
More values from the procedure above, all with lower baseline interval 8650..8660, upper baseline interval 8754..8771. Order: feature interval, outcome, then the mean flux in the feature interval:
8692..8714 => 0.2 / 27.2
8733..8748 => -0.3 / 28.1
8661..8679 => -0.3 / 28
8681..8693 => 0.5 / 26.3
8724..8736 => -0.1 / 27.9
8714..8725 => 0.1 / 27.4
